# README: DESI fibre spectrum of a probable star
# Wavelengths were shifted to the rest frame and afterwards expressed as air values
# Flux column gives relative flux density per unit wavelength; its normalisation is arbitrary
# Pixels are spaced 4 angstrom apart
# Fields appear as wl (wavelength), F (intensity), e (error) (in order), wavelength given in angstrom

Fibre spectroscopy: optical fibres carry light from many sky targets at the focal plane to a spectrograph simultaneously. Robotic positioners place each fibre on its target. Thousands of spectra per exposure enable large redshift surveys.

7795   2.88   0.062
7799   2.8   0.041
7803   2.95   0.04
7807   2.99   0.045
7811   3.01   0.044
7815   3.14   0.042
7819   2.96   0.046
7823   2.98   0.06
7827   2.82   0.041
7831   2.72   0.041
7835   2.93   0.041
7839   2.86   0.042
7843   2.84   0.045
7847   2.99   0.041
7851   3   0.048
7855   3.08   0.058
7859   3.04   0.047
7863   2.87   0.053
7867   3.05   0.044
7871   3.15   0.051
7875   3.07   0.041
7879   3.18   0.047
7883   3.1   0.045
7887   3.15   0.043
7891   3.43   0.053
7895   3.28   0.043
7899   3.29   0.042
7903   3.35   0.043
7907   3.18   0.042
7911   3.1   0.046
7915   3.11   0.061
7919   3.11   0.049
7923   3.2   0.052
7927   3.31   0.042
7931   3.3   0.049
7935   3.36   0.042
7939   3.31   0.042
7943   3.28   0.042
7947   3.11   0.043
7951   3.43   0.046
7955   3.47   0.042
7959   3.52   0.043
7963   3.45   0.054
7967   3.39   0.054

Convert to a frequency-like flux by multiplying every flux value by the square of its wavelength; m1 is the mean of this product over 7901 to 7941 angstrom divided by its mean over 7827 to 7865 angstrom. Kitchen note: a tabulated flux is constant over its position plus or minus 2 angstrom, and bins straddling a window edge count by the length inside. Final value 1.1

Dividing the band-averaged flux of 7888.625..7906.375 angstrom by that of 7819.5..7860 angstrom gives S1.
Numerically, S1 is 1.14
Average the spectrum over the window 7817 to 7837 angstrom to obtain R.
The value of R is 2.88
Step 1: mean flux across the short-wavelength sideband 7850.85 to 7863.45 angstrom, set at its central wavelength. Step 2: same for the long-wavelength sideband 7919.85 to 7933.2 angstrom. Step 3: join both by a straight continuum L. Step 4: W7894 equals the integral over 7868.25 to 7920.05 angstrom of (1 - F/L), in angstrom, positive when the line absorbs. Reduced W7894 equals -0.81 angstrom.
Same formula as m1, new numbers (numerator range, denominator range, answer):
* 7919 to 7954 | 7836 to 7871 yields 1.13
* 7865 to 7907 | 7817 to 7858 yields 1.11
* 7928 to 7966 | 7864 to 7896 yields 1.08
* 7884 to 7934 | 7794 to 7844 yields 1.13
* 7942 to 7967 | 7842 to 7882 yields 1.14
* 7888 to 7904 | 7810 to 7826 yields 1.13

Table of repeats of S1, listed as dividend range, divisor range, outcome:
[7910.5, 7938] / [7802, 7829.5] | 1.08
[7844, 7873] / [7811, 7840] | 1.03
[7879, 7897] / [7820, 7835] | 1.13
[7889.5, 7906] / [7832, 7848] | 1.15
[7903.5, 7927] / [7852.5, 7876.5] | 1.04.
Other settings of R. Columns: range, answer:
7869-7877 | 3.11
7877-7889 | 3.14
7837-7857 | 2.95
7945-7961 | 3.38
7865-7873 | 3.1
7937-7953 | 3.28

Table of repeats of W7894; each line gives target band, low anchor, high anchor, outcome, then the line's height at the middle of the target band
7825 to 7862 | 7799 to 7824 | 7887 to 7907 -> 2.25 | 3.11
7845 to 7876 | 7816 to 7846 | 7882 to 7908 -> 0.30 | 3.06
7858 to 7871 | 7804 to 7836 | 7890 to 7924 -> 0.33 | 3.09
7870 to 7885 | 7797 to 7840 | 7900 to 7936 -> -0.11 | 3.1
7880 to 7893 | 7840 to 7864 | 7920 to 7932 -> -0.51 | 3.1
